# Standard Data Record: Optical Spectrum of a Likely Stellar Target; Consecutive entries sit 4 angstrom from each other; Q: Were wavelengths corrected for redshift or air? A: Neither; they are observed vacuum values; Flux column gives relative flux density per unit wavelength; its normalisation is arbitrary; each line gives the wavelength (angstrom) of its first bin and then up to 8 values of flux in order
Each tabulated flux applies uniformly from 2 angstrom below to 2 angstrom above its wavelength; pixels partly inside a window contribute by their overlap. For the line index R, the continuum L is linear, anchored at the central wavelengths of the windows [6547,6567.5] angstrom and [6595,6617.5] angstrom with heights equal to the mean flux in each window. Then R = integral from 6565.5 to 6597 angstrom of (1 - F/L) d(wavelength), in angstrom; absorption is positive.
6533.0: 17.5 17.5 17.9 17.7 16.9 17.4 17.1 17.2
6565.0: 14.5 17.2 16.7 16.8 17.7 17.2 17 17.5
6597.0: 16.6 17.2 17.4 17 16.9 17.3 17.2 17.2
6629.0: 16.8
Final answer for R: -0.3 angstrom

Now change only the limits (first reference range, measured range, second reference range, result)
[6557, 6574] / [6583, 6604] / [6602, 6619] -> -0.27 angstrom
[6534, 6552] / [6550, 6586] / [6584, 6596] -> 0.98 angstrom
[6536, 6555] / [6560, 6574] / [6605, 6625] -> 0.85 angstrom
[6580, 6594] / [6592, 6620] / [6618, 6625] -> 0.23 angstrom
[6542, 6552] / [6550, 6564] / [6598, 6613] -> 0.25 angstrom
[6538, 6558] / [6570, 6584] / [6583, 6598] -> 0.10 angstrom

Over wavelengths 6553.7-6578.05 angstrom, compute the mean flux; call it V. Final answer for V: 16.6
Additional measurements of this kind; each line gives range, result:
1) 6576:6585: 17.3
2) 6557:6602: 16.9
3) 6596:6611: 17.1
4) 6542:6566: 16.9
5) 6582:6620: 17.1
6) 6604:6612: 17.1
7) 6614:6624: 17.2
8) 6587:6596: 17.2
